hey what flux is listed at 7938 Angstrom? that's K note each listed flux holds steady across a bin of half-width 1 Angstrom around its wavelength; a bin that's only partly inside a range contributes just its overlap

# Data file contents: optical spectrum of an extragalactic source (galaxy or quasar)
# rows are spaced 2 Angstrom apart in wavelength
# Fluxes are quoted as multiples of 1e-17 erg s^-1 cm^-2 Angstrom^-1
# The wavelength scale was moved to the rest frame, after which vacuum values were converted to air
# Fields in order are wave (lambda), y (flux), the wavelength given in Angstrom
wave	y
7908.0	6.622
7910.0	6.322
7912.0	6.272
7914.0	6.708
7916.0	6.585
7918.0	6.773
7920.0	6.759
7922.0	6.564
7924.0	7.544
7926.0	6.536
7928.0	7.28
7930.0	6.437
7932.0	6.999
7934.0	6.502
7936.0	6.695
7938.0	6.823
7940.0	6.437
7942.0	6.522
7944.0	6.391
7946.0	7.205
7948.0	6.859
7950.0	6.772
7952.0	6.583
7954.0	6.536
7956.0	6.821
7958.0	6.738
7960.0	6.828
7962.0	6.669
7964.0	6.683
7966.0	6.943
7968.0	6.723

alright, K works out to 6.823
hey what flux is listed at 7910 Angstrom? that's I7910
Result 6.322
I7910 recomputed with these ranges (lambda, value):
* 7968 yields 6.723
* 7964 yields 6.683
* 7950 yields 6.772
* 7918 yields 6.773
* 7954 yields 6.536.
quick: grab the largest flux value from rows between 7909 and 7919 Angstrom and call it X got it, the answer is 6.773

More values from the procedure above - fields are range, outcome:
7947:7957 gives 6.859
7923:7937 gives 7.544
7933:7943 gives 6.823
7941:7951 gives 7.205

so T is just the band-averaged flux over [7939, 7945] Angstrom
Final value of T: 6.45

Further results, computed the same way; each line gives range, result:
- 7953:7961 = 6.73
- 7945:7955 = 6.79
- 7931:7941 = 6.69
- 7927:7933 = 6.91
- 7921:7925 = 7.05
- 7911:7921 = 6.62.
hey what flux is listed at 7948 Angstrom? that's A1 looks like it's 6.859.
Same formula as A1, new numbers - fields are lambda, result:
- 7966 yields 6.943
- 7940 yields 6.437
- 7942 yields 6.522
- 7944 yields 6.391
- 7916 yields 6.585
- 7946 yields 7.205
